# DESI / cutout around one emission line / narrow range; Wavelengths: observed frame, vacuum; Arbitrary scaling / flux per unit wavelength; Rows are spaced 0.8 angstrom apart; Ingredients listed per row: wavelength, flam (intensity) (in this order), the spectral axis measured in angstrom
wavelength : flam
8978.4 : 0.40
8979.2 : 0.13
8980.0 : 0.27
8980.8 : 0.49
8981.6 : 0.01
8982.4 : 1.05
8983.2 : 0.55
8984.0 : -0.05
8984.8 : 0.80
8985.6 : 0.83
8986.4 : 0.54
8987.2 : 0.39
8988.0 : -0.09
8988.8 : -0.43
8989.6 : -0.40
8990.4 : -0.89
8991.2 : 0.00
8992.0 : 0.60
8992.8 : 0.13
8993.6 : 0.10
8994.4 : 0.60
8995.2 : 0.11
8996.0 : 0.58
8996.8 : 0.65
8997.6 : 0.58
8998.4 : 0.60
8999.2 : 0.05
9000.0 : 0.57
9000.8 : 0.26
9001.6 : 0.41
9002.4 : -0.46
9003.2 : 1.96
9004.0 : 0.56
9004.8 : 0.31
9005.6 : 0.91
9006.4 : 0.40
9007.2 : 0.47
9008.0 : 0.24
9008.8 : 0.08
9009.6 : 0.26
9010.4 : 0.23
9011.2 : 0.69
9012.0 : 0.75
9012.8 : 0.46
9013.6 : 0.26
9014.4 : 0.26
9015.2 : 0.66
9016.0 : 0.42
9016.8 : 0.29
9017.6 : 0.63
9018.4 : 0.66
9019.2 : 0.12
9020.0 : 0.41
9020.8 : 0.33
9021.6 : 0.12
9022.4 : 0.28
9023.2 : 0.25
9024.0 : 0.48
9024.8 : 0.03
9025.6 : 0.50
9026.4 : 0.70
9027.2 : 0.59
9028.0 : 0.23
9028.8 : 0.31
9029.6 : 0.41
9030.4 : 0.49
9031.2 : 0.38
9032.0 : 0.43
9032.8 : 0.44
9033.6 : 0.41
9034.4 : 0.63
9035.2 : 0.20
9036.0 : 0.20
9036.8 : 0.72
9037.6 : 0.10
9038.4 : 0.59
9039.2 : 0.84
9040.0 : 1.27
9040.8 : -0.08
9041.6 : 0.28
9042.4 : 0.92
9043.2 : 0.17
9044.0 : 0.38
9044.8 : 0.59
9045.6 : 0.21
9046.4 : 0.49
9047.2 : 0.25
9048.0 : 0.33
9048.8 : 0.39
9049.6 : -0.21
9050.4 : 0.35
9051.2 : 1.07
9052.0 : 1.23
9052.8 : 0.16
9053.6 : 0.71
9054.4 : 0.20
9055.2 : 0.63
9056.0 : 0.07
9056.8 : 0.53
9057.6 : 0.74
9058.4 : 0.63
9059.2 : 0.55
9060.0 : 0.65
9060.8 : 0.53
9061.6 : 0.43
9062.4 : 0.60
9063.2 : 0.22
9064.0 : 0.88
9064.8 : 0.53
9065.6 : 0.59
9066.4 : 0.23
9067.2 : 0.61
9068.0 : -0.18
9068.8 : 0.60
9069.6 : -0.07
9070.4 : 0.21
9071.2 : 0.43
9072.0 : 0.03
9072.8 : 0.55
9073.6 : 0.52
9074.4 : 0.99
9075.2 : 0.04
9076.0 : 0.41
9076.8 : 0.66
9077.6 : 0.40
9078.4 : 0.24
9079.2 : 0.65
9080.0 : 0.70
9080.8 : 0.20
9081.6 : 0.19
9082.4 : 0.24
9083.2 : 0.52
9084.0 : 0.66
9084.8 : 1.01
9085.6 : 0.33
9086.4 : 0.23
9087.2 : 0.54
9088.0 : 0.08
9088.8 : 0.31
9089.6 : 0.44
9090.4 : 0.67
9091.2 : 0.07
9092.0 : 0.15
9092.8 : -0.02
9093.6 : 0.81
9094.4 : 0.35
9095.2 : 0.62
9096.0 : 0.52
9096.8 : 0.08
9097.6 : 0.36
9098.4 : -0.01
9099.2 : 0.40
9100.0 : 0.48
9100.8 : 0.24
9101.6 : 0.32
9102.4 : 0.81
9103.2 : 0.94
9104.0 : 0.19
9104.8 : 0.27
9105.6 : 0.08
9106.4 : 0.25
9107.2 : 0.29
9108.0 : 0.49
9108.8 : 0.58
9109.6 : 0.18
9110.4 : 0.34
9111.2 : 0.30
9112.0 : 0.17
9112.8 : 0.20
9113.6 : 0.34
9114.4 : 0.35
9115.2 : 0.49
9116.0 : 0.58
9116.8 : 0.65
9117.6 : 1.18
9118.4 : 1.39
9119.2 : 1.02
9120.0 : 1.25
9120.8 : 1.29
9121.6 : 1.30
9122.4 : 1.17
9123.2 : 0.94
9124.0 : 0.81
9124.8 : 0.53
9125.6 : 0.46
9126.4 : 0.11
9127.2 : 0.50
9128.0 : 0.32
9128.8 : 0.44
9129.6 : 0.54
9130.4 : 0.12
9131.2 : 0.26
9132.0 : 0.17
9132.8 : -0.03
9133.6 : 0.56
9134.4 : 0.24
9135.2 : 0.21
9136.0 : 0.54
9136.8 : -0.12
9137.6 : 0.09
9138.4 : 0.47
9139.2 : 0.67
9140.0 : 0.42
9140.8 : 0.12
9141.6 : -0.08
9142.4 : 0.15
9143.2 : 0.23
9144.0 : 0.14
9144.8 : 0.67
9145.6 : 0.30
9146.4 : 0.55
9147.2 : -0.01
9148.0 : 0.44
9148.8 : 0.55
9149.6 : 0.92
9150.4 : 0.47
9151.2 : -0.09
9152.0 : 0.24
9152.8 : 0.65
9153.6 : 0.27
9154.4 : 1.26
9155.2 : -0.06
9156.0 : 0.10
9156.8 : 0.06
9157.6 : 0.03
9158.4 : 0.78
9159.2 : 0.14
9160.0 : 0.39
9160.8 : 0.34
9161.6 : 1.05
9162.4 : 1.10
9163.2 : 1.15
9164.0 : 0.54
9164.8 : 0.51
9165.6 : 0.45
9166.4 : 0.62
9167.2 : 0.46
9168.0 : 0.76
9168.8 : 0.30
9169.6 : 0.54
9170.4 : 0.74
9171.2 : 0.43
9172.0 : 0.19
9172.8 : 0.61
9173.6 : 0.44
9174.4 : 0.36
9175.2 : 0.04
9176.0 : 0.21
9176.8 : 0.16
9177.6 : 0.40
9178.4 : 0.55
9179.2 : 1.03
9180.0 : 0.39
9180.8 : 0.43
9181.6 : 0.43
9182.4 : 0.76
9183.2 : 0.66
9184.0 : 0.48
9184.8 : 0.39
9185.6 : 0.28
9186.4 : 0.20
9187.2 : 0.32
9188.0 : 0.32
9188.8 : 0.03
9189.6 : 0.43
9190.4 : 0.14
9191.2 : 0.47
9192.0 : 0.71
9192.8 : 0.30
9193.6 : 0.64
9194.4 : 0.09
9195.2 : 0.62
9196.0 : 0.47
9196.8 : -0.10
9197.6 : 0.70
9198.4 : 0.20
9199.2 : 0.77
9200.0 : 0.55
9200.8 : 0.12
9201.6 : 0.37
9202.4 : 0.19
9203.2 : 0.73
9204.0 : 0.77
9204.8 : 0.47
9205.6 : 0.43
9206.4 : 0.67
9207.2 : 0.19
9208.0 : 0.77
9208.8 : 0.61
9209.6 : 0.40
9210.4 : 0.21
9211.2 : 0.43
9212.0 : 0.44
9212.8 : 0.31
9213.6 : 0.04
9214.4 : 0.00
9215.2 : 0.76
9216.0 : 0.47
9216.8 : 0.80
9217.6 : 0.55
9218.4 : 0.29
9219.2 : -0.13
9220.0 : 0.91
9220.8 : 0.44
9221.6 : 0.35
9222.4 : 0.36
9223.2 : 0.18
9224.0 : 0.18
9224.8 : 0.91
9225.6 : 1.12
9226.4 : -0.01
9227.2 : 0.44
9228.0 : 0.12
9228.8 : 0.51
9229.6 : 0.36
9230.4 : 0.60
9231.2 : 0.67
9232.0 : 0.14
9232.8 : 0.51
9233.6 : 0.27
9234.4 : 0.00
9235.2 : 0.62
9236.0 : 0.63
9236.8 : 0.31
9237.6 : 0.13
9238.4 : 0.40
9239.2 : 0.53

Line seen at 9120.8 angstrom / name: H-gamma 4340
